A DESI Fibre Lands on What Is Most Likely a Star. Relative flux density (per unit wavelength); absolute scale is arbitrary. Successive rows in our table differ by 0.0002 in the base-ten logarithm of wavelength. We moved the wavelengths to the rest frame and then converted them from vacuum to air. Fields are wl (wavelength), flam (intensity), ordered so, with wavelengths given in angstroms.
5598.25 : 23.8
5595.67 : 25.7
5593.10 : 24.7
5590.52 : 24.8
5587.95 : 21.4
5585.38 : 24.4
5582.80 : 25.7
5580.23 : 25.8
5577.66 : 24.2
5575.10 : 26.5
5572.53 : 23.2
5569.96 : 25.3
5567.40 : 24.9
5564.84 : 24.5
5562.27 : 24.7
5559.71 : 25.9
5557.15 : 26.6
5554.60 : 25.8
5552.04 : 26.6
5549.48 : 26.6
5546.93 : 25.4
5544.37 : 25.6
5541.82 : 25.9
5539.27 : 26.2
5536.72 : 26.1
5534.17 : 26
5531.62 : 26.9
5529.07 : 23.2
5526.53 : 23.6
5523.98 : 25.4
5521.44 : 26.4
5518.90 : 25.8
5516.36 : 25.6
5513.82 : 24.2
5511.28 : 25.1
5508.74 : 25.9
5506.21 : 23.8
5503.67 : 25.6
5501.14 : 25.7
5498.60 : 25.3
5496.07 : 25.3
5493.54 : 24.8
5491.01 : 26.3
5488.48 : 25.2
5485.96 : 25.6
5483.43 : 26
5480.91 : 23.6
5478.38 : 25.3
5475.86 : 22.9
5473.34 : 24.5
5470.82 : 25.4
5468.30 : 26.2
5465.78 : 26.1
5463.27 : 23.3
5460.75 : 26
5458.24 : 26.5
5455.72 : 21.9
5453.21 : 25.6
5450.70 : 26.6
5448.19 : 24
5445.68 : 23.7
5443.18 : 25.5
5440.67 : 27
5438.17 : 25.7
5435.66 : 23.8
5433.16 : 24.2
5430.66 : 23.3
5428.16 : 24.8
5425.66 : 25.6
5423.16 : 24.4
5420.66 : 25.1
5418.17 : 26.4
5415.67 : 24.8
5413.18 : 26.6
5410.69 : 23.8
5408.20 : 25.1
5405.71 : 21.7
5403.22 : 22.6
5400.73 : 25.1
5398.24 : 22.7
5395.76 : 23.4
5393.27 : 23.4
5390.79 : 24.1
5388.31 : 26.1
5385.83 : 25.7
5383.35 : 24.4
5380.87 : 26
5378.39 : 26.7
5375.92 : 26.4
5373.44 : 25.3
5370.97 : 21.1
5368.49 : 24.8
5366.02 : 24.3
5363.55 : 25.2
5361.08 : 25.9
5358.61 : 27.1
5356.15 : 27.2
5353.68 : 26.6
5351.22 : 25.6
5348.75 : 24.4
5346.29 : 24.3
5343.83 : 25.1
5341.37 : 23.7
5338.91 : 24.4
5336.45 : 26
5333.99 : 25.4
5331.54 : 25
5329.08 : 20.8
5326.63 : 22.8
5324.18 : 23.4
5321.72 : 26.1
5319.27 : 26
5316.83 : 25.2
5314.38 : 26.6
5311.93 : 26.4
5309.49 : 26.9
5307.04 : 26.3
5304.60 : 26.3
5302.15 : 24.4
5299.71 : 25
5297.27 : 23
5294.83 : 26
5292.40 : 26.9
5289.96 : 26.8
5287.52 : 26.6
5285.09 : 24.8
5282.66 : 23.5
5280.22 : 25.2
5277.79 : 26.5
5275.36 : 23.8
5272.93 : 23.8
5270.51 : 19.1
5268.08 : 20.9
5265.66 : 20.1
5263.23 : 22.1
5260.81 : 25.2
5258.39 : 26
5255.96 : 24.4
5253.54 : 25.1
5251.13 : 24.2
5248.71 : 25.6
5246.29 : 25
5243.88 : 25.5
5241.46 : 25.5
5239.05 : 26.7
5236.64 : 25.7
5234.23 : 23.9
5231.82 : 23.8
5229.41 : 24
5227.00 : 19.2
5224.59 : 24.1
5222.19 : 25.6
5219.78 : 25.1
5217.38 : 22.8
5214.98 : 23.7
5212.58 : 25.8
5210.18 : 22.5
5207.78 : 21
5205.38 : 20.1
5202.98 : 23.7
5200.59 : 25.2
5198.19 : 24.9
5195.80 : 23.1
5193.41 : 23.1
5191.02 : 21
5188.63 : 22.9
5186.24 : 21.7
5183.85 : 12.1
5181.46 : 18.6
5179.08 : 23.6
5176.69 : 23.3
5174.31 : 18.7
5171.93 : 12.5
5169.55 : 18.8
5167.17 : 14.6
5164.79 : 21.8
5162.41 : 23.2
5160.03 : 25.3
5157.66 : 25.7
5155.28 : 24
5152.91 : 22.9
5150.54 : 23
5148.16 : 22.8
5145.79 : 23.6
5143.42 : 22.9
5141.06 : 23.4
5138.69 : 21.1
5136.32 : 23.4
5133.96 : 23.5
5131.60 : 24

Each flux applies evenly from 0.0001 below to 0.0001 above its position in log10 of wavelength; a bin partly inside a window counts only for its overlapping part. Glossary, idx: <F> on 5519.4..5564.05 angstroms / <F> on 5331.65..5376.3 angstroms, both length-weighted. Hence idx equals 1.02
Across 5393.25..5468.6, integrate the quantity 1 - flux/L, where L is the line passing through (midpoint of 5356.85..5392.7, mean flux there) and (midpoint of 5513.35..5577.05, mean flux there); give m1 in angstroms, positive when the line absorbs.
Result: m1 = 1.9 angstroms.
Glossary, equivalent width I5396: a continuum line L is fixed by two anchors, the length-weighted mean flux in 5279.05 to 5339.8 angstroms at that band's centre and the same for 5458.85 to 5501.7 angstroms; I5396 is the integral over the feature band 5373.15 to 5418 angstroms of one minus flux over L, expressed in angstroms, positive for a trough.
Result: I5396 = 0.9 angstroms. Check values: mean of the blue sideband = 25.2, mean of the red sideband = 25.2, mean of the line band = 24.7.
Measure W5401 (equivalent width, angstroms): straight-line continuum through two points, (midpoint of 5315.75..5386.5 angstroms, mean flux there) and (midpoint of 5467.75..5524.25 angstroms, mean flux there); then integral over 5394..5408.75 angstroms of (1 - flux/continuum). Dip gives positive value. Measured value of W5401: 1.0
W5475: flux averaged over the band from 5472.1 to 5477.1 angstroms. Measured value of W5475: 23.7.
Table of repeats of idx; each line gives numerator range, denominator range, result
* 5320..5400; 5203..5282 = 1.04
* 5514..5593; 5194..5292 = 1.05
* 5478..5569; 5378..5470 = 1.03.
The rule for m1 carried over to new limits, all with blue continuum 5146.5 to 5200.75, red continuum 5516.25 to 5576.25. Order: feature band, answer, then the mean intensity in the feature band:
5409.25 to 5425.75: -0.77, 25.2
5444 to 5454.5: -0.23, 25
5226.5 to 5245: -2.02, 24.5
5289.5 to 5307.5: -2.17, 25.5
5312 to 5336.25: -1.78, 24.7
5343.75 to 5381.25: -3.03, 25.4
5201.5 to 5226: -1.80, 23.4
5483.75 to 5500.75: -0.37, 25.5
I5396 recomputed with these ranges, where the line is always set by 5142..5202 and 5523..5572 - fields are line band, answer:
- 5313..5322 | -1.12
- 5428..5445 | -0.36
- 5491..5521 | -0.24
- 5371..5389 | -1.30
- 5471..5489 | 0.03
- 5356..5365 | -1.01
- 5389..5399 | 0.13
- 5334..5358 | -1.96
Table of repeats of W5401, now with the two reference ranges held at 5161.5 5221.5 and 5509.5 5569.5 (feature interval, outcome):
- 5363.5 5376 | -0.41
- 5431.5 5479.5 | -0.82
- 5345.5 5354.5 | -0.75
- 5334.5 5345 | -0.77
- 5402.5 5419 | -0.30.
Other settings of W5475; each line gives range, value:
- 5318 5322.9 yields 26.1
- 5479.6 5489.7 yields 25.1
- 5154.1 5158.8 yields 24.8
